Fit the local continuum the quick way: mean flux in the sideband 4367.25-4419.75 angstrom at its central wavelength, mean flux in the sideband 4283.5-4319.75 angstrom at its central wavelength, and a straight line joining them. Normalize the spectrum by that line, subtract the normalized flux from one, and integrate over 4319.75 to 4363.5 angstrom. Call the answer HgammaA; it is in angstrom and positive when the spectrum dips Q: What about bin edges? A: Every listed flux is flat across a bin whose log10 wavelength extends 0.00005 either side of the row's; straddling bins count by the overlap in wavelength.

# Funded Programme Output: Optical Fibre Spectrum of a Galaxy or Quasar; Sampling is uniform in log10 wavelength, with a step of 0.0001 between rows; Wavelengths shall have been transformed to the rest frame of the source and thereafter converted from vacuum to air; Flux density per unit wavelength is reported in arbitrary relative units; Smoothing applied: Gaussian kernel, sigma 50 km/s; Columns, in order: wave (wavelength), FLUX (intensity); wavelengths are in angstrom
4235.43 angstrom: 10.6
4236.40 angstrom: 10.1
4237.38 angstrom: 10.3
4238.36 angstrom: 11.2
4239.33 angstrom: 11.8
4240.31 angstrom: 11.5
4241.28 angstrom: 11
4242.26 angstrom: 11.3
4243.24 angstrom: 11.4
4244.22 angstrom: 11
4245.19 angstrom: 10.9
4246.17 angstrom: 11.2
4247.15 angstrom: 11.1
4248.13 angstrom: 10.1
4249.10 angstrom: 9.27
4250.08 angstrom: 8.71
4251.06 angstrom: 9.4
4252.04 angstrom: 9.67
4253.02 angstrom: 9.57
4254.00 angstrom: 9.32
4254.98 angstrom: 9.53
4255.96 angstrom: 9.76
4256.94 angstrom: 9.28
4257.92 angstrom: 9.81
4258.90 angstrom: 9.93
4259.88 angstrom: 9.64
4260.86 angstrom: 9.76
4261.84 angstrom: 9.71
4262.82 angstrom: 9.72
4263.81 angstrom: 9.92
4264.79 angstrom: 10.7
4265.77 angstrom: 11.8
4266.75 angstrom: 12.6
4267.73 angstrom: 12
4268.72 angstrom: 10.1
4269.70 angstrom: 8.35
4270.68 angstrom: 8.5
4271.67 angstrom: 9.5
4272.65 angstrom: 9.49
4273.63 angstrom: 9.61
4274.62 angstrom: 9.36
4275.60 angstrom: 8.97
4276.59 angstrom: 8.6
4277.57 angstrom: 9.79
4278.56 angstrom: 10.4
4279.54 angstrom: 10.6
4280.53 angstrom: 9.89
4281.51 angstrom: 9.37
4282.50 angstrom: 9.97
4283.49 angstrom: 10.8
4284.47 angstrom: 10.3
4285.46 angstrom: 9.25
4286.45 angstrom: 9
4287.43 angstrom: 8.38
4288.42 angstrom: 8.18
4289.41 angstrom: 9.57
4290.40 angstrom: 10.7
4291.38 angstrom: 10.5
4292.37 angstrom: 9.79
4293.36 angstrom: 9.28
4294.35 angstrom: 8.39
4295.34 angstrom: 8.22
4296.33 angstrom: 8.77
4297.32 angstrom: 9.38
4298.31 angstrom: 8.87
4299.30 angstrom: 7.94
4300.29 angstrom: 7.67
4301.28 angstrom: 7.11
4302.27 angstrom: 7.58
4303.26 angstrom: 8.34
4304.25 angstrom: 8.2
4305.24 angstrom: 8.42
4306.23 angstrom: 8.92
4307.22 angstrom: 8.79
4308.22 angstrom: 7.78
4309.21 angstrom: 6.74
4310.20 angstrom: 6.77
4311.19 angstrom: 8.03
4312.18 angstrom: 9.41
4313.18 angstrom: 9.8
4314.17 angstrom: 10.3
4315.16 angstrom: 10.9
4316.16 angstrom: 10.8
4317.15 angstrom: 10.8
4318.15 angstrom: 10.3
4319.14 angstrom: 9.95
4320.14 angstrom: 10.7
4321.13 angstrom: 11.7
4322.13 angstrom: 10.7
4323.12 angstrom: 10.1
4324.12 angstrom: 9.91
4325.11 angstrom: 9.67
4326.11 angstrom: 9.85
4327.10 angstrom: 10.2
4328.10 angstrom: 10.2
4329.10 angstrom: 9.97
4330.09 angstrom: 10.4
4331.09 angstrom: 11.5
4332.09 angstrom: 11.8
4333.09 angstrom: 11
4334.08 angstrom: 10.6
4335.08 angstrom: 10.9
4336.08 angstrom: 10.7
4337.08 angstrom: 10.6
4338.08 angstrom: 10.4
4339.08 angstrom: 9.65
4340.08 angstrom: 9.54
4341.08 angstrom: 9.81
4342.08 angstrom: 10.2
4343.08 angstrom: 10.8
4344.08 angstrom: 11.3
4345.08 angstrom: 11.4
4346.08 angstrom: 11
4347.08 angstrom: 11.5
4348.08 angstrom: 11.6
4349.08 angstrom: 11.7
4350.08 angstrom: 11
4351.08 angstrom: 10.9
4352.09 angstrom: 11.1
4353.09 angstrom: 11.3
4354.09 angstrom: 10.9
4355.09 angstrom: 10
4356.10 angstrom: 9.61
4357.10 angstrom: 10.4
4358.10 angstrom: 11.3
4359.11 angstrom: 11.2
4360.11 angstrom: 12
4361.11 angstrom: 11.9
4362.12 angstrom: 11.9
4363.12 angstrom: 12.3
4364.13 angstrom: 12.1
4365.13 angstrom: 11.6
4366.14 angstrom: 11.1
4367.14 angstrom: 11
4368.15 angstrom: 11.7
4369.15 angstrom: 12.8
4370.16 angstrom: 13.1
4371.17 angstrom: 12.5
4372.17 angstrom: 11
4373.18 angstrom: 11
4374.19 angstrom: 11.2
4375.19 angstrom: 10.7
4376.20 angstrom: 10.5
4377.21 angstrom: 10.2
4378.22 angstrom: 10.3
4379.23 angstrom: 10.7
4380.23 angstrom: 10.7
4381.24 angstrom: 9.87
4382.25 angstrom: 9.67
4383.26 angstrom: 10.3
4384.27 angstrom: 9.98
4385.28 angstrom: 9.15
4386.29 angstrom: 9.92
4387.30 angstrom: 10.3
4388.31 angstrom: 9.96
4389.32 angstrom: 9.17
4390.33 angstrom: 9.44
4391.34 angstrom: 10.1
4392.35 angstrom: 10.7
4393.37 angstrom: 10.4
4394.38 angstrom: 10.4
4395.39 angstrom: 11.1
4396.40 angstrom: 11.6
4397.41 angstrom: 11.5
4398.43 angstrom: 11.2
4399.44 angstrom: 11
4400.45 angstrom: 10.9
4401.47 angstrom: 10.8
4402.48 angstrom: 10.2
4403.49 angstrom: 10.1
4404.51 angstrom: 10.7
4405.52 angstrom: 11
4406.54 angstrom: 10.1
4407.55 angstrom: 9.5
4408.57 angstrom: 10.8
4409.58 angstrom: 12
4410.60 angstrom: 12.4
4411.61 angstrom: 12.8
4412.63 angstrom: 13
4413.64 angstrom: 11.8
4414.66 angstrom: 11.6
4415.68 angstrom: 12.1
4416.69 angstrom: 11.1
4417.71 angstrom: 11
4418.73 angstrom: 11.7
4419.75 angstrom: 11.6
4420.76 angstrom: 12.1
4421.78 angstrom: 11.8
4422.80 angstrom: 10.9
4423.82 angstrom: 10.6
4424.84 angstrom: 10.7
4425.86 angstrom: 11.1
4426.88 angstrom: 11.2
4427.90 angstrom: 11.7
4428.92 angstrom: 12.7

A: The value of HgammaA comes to -4.3 angstrom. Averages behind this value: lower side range 9.01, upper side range 10.9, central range 10.8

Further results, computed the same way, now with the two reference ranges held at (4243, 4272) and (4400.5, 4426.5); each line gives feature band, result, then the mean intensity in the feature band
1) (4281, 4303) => 2.7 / 9.04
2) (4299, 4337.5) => 3.3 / 9.63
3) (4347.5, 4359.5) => -0.1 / 10.9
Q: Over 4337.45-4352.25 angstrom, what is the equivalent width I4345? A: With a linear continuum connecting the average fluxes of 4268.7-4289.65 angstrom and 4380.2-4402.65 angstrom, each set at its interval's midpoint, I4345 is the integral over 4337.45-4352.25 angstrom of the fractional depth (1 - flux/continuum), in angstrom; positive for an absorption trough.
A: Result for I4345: -1.20 angstrom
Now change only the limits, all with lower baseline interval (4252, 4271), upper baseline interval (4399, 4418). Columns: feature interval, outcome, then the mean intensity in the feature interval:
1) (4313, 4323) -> -0.1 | 10.6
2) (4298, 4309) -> 2.4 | 8.1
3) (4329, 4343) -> 0.1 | 10.5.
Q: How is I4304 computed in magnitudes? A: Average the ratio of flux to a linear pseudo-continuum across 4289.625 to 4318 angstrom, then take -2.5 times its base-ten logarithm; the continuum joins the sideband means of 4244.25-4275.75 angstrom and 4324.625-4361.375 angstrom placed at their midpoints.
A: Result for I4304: 0.17 mag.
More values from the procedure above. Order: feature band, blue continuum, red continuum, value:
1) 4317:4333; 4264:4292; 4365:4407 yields -0.03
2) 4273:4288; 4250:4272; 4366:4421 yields 0.05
